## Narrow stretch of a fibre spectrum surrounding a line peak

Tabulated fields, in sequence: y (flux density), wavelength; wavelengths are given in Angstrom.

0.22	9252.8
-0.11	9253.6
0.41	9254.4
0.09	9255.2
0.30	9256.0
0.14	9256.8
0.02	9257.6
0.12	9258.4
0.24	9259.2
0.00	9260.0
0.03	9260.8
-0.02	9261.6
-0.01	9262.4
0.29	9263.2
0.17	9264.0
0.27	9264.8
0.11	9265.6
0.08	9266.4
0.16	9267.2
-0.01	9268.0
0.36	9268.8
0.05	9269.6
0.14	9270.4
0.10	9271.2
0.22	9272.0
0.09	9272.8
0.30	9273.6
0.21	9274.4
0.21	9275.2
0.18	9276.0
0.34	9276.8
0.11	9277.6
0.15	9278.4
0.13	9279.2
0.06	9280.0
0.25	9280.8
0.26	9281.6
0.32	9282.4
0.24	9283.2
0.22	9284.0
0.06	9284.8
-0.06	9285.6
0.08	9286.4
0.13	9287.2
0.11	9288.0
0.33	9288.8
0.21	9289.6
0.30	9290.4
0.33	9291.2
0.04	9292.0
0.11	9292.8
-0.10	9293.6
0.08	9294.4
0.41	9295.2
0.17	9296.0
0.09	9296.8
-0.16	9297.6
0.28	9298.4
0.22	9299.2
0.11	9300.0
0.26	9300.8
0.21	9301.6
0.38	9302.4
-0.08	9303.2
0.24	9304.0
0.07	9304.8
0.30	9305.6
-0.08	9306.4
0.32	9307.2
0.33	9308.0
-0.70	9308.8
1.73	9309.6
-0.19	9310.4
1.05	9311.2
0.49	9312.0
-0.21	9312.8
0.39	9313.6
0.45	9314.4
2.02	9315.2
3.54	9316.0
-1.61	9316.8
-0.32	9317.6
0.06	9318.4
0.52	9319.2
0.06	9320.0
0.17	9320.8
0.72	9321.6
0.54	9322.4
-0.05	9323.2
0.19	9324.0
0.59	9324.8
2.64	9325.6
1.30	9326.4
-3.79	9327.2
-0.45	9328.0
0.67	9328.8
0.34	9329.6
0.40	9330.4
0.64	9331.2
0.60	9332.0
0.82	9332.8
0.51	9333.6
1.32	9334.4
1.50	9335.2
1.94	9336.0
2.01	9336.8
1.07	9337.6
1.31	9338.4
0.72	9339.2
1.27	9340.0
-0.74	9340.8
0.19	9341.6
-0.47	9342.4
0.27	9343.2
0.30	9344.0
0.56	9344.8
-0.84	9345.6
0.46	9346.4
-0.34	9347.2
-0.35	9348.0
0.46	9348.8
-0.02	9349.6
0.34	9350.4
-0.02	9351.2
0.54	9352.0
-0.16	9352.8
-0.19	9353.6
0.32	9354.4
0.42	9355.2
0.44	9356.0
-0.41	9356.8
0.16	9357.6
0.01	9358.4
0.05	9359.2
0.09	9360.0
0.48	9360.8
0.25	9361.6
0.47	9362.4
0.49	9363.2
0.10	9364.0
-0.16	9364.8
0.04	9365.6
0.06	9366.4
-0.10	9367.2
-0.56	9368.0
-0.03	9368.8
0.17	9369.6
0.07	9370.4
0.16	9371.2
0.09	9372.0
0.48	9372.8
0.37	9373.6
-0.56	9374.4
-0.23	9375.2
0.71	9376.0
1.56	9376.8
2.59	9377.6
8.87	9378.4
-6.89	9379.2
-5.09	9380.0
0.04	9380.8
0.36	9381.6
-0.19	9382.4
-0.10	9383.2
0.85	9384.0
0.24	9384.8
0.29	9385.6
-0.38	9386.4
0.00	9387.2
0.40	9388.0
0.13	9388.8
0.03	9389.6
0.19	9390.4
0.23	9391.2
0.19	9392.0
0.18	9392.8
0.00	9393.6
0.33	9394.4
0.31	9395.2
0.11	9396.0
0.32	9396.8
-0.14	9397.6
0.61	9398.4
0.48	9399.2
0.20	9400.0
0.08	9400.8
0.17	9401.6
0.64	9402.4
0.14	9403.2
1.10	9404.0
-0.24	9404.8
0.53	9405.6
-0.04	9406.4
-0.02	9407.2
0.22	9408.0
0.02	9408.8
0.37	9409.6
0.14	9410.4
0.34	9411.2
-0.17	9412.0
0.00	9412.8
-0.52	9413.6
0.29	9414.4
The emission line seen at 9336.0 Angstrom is H-gamma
